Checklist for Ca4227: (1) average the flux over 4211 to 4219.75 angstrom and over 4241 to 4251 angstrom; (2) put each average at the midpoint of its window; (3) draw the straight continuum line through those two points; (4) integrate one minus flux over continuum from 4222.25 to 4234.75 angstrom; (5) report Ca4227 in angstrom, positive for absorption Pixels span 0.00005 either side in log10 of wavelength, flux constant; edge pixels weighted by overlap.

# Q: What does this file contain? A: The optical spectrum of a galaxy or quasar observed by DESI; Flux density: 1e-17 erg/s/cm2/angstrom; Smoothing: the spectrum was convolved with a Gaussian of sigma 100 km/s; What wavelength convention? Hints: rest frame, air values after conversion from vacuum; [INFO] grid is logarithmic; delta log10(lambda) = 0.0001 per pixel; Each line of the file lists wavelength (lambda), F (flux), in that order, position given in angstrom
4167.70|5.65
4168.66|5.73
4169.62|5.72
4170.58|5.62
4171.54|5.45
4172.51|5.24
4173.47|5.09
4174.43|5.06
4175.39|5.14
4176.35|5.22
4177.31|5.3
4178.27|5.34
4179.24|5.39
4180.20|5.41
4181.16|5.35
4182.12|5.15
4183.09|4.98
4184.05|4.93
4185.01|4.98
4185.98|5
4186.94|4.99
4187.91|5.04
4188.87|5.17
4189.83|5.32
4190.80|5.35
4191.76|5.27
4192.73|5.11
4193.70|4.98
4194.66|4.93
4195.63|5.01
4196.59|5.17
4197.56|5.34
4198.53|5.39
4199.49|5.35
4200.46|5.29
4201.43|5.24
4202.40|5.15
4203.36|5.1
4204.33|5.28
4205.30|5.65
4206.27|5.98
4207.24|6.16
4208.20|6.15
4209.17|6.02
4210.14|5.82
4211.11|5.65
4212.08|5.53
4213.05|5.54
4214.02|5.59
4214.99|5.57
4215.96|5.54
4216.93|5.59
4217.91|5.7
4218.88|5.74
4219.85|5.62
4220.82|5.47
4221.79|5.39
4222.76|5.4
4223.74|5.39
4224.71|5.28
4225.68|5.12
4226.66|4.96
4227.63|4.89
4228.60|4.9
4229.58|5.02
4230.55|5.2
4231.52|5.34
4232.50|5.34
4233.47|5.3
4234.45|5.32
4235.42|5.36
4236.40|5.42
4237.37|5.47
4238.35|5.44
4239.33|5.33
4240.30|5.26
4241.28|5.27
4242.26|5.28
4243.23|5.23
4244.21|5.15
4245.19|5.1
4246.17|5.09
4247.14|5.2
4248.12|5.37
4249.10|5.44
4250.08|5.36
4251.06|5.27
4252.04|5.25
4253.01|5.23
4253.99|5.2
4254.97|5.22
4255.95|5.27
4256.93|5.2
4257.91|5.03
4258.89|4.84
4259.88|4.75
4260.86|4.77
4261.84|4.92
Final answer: 0.6 angstrom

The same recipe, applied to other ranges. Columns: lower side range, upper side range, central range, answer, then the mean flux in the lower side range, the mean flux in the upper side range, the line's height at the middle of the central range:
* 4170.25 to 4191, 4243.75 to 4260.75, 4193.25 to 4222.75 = -1.8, 5.2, 5.16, 5.19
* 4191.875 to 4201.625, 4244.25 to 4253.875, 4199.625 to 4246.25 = -1.8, 5.18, 5.25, 5.22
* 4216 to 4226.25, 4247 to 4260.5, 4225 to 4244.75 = 0.4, 5.46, 5.18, 5.35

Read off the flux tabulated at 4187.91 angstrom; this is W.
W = 5.04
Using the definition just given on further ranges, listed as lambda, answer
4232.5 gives 5.34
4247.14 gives 5.2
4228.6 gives 4.9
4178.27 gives 5.34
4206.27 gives 5.98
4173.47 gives 5.09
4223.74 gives 5.39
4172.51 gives 5.24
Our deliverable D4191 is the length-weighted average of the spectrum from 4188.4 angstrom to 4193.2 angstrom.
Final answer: 5.24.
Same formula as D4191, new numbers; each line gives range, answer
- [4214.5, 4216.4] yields 5.56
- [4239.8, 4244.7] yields 5.24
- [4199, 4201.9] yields 5.3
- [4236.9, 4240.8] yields 5.37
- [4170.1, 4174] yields 5.34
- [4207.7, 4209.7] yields 6.1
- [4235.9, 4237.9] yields 5.44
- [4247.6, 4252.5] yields 5.33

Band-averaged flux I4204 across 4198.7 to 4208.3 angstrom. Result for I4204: 5.51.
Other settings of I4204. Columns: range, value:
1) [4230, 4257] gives 5.28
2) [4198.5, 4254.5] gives 5.39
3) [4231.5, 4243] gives 5.34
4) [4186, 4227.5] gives 5.4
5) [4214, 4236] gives 5.34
